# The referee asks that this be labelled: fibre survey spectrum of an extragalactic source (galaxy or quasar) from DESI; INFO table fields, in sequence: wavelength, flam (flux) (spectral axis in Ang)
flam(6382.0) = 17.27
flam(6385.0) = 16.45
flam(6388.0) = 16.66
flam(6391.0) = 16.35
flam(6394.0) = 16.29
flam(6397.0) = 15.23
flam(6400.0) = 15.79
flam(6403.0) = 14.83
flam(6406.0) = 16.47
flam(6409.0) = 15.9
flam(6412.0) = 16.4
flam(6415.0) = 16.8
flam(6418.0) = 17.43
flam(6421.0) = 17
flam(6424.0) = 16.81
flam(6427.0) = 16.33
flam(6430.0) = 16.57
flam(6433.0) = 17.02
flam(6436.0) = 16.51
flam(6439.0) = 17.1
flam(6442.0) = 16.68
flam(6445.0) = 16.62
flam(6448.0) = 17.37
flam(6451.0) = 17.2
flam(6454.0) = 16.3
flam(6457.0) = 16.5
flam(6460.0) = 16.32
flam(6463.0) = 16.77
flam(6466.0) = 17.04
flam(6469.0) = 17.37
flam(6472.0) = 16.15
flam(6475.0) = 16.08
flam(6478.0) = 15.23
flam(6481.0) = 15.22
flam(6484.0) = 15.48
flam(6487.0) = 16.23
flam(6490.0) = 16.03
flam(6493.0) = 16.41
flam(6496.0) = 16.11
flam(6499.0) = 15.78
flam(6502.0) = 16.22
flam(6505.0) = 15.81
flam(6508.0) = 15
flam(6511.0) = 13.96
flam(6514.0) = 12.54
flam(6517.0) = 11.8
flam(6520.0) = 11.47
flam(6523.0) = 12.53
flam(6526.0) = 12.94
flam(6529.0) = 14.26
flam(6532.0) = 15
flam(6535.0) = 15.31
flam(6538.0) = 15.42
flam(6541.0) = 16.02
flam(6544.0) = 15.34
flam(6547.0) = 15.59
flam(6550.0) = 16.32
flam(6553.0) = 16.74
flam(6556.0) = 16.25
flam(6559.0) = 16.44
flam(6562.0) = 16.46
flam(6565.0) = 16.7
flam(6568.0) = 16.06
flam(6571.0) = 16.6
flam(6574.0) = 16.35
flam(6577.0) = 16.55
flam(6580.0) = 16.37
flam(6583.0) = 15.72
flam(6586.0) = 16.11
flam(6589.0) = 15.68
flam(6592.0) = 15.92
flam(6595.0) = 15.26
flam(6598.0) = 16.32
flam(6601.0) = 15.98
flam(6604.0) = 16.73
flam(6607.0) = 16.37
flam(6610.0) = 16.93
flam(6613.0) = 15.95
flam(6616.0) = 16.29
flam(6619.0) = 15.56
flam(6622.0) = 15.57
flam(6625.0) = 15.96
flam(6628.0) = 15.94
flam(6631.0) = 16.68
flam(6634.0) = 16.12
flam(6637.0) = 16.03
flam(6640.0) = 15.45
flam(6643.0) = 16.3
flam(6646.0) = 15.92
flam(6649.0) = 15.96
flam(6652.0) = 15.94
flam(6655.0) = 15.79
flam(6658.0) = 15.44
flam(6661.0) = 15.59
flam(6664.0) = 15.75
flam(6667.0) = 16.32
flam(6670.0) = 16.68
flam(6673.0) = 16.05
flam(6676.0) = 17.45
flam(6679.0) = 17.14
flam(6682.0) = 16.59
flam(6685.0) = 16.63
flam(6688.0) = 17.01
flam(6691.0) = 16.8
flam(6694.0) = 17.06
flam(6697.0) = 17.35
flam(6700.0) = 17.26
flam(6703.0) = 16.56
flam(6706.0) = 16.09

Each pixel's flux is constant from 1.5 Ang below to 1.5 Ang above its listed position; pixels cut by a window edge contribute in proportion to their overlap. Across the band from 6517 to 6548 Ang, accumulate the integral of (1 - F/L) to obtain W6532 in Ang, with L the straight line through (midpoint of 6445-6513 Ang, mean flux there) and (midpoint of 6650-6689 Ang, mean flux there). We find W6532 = 3.7 Ang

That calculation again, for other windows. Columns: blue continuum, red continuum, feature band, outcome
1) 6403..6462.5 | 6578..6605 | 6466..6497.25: 0.7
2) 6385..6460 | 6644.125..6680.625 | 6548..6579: -0.2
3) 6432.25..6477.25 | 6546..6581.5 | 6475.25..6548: 7.5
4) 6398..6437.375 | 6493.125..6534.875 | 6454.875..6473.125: -1.6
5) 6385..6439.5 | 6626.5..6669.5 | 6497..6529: 4.6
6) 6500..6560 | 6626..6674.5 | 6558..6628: -3.5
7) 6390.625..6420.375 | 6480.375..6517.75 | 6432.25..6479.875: -3.0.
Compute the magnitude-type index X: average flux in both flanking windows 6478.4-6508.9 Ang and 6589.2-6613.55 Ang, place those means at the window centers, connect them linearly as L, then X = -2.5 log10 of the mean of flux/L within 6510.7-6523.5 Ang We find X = 0.28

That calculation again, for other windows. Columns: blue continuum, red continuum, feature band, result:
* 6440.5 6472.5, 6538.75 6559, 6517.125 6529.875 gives 0.27 mag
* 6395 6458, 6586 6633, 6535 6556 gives 0.02 mag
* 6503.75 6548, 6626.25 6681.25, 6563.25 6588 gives -0.09 mag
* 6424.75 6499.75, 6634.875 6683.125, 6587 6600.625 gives 0.03 mag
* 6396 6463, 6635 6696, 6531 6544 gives 0.07 mag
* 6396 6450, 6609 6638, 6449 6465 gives -0.01 mag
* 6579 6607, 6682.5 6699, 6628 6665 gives 0.04 mag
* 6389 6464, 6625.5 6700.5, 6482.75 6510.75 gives 0.04 mag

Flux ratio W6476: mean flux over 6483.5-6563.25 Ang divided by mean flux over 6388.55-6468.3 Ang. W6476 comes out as 0.9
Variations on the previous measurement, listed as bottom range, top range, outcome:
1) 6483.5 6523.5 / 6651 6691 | 1.11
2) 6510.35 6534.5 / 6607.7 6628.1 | 1.22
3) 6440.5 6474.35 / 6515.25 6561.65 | 0.88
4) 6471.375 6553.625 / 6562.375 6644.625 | 1.08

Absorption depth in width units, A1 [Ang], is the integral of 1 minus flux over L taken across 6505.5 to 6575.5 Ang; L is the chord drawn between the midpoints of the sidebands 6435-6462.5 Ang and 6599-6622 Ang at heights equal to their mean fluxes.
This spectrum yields 6.0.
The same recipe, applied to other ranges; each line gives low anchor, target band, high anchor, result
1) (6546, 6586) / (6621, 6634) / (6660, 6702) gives 0.4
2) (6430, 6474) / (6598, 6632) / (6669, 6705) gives 1.3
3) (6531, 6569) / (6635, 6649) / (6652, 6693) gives 0.3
